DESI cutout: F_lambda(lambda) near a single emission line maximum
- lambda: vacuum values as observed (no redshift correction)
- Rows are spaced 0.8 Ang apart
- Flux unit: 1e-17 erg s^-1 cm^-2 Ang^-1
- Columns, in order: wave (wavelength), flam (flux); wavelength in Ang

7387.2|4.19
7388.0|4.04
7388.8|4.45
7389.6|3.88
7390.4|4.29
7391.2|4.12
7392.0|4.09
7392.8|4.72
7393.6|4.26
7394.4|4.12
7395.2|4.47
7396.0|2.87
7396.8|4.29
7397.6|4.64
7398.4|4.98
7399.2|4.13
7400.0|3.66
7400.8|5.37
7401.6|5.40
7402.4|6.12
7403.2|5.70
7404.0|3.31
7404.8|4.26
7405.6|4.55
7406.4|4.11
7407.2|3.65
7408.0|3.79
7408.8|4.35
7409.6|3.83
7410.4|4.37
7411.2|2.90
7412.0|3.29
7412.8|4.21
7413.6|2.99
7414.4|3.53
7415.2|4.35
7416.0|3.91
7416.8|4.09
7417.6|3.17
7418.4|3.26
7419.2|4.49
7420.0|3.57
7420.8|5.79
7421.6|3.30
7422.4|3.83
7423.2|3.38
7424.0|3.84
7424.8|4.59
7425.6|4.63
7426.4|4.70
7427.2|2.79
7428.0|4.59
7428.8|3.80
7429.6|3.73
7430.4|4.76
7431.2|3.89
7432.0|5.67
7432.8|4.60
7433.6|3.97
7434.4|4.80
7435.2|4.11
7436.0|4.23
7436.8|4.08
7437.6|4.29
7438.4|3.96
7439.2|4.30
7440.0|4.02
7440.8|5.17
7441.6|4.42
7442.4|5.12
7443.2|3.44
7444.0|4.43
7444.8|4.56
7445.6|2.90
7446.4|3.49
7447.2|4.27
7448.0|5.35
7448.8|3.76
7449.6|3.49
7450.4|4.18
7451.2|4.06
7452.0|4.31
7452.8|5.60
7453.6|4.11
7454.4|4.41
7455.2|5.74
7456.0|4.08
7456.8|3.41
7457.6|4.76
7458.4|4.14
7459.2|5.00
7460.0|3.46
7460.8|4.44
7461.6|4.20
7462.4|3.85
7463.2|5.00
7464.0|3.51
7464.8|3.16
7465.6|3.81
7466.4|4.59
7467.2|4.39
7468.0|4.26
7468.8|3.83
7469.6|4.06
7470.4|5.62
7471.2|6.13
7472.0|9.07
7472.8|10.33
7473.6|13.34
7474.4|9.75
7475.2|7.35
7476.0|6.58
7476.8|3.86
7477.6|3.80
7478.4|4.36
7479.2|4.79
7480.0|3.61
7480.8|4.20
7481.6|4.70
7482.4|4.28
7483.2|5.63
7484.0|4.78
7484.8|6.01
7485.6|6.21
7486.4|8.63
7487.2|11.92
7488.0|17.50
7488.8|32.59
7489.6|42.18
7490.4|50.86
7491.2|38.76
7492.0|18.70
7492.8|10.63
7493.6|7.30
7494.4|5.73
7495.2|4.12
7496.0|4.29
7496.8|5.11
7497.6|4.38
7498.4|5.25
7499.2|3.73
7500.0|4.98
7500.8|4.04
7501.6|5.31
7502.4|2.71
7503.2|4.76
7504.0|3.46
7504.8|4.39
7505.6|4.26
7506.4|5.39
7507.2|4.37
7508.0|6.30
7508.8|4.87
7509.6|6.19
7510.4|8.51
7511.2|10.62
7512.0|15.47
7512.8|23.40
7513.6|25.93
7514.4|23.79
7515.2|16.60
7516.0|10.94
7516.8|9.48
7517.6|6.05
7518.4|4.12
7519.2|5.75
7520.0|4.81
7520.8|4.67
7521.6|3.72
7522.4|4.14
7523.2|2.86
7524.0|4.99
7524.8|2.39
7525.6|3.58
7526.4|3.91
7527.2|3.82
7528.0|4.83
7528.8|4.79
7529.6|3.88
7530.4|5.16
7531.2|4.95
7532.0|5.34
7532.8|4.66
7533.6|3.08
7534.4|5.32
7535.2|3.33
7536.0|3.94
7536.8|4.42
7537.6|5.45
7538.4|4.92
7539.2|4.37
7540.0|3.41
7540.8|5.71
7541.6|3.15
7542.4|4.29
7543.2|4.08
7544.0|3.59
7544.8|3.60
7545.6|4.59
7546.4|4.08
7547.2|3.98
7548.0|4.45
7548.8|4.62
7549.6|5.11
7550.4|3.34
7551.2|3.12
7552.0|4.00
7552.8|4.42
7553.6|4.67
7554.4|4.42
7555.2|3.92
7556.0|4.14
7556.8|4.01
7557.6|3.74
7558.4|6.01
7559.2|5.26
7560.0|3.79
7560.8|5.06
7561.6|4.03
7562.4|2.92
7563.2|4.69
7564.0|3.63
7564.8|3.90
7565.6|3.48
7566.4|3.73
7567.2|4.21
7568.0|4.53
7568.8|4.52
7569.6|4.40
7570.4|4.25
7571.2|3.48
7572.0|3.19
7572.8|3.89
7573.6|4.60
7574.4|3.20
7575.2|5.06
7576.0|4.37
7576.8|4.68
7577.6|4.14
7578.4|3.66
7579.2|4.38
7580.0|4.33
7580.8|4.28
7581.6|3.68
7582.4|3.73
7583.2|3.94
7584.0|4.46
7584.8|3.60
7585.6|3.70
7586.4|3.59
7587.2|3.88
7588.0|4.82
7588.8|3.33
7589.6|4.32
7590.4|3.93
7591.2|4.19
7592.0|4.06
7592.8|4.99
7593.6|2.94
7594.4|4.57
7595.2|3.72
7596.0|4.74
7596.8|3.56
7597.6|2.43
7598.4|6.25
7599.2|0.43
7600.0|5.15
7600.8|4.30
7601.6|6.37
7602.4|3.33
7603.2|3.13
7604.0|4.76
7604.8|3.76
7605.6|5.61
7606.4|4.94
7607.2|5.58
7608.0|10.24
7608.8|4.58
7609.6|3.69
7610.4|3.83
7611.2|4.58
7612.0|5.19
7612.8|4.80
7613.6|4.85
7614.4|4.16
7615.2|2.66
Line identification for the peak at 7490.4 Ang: H-alpha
